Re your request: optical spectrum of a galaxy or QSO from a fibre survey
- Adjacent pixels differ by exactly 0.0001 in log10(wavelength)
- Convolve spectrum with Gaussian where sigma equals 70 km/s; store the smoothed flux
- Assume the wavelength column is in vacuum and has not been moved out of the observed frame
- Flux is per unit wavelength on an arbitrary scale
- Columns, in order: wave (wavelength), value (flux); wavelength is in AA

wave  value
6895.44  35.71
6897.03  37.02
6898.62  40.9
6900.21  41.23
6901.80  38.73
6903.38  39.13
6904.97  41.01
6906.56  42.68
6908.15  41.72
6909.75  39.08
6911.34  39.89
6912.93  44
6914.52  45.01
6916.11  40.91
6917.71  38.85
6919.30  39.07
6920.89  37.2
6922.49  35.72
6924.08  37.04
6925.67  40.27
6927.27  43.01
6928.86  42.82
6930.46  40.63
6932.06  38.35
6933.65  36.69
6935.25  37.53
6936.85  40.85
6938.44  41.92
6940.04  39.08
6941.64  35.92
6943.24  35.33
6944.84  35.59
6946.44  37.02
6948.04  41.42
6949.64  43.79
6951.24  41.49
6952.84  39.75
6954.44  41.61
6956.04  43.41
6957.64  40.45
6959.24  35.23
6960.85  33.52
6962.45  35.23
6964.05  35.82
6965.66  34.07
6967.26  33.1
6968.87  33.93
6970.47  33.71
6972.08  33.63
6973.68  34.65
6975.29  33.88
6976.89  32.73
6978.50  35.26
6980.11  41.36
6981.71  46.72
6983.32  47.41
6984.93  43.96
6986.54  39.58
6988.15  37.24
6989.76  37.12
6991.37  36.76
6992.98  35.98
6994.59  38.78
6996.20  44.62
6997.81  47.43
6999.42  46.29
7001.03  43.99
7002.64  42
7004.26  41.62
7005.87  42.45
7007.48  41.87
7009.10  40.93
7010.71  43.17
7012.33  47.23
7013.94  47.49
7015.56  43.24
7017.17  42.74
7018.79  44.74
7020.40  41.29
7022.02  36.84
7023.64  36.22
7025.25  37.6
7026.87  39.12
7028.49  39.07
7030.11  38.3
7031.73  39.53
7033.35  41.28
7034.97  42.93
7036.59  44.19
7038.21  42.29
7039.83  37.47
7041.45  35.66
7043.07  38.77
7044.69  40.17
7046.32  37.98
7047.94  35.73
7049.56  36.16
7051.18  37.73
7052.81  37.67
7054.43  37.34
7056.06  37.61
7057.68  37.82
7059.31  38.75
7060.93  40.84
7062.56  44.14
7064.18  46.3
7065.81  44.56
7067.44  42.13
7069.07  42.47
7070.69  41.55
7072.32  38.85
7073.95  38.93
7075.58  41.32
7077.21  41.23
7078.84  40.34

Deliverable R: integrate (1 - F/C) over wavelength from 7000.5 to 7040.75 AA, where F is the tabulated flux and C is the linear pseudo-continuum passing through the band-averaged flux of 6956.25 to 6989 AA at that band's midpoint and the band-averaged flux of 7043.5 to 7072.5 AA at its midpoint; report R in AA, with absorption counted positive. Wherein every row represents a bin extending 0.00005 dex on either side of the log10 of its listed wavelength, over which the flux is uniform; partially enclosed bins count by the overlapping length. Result -2.9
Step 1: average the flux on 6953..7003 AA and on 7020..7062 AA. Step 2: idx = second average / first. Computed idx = 1.0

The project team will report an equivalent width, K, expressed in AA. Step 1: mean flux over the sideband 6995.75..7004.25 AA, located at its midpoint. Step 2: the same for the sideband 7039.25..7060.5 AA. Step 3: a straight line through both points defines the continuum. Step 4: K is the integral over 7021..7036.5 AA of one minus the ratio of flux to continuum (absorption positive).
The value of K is 0.49 AA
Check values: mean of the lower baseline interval 44.6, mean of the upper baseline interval 37.7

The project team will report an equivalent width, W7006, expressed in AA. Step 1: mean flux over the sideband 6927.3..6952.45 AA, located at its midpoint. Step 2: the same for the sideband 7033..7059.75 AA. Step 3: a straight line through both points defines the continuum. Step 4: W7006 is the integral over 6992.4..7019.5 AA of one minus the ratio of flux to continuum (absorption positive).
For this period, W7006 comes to -3.0 AA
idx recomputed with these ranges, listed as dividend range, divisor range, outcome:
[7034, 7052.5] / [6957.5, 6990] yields 1.05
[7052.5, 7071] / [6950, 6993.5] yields 1.09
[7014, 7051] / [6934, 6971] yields 1.05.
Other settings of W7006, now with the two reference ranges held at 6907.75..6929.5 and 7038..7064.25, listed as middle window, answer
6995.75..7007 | -1.3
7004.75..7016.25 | -1.3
